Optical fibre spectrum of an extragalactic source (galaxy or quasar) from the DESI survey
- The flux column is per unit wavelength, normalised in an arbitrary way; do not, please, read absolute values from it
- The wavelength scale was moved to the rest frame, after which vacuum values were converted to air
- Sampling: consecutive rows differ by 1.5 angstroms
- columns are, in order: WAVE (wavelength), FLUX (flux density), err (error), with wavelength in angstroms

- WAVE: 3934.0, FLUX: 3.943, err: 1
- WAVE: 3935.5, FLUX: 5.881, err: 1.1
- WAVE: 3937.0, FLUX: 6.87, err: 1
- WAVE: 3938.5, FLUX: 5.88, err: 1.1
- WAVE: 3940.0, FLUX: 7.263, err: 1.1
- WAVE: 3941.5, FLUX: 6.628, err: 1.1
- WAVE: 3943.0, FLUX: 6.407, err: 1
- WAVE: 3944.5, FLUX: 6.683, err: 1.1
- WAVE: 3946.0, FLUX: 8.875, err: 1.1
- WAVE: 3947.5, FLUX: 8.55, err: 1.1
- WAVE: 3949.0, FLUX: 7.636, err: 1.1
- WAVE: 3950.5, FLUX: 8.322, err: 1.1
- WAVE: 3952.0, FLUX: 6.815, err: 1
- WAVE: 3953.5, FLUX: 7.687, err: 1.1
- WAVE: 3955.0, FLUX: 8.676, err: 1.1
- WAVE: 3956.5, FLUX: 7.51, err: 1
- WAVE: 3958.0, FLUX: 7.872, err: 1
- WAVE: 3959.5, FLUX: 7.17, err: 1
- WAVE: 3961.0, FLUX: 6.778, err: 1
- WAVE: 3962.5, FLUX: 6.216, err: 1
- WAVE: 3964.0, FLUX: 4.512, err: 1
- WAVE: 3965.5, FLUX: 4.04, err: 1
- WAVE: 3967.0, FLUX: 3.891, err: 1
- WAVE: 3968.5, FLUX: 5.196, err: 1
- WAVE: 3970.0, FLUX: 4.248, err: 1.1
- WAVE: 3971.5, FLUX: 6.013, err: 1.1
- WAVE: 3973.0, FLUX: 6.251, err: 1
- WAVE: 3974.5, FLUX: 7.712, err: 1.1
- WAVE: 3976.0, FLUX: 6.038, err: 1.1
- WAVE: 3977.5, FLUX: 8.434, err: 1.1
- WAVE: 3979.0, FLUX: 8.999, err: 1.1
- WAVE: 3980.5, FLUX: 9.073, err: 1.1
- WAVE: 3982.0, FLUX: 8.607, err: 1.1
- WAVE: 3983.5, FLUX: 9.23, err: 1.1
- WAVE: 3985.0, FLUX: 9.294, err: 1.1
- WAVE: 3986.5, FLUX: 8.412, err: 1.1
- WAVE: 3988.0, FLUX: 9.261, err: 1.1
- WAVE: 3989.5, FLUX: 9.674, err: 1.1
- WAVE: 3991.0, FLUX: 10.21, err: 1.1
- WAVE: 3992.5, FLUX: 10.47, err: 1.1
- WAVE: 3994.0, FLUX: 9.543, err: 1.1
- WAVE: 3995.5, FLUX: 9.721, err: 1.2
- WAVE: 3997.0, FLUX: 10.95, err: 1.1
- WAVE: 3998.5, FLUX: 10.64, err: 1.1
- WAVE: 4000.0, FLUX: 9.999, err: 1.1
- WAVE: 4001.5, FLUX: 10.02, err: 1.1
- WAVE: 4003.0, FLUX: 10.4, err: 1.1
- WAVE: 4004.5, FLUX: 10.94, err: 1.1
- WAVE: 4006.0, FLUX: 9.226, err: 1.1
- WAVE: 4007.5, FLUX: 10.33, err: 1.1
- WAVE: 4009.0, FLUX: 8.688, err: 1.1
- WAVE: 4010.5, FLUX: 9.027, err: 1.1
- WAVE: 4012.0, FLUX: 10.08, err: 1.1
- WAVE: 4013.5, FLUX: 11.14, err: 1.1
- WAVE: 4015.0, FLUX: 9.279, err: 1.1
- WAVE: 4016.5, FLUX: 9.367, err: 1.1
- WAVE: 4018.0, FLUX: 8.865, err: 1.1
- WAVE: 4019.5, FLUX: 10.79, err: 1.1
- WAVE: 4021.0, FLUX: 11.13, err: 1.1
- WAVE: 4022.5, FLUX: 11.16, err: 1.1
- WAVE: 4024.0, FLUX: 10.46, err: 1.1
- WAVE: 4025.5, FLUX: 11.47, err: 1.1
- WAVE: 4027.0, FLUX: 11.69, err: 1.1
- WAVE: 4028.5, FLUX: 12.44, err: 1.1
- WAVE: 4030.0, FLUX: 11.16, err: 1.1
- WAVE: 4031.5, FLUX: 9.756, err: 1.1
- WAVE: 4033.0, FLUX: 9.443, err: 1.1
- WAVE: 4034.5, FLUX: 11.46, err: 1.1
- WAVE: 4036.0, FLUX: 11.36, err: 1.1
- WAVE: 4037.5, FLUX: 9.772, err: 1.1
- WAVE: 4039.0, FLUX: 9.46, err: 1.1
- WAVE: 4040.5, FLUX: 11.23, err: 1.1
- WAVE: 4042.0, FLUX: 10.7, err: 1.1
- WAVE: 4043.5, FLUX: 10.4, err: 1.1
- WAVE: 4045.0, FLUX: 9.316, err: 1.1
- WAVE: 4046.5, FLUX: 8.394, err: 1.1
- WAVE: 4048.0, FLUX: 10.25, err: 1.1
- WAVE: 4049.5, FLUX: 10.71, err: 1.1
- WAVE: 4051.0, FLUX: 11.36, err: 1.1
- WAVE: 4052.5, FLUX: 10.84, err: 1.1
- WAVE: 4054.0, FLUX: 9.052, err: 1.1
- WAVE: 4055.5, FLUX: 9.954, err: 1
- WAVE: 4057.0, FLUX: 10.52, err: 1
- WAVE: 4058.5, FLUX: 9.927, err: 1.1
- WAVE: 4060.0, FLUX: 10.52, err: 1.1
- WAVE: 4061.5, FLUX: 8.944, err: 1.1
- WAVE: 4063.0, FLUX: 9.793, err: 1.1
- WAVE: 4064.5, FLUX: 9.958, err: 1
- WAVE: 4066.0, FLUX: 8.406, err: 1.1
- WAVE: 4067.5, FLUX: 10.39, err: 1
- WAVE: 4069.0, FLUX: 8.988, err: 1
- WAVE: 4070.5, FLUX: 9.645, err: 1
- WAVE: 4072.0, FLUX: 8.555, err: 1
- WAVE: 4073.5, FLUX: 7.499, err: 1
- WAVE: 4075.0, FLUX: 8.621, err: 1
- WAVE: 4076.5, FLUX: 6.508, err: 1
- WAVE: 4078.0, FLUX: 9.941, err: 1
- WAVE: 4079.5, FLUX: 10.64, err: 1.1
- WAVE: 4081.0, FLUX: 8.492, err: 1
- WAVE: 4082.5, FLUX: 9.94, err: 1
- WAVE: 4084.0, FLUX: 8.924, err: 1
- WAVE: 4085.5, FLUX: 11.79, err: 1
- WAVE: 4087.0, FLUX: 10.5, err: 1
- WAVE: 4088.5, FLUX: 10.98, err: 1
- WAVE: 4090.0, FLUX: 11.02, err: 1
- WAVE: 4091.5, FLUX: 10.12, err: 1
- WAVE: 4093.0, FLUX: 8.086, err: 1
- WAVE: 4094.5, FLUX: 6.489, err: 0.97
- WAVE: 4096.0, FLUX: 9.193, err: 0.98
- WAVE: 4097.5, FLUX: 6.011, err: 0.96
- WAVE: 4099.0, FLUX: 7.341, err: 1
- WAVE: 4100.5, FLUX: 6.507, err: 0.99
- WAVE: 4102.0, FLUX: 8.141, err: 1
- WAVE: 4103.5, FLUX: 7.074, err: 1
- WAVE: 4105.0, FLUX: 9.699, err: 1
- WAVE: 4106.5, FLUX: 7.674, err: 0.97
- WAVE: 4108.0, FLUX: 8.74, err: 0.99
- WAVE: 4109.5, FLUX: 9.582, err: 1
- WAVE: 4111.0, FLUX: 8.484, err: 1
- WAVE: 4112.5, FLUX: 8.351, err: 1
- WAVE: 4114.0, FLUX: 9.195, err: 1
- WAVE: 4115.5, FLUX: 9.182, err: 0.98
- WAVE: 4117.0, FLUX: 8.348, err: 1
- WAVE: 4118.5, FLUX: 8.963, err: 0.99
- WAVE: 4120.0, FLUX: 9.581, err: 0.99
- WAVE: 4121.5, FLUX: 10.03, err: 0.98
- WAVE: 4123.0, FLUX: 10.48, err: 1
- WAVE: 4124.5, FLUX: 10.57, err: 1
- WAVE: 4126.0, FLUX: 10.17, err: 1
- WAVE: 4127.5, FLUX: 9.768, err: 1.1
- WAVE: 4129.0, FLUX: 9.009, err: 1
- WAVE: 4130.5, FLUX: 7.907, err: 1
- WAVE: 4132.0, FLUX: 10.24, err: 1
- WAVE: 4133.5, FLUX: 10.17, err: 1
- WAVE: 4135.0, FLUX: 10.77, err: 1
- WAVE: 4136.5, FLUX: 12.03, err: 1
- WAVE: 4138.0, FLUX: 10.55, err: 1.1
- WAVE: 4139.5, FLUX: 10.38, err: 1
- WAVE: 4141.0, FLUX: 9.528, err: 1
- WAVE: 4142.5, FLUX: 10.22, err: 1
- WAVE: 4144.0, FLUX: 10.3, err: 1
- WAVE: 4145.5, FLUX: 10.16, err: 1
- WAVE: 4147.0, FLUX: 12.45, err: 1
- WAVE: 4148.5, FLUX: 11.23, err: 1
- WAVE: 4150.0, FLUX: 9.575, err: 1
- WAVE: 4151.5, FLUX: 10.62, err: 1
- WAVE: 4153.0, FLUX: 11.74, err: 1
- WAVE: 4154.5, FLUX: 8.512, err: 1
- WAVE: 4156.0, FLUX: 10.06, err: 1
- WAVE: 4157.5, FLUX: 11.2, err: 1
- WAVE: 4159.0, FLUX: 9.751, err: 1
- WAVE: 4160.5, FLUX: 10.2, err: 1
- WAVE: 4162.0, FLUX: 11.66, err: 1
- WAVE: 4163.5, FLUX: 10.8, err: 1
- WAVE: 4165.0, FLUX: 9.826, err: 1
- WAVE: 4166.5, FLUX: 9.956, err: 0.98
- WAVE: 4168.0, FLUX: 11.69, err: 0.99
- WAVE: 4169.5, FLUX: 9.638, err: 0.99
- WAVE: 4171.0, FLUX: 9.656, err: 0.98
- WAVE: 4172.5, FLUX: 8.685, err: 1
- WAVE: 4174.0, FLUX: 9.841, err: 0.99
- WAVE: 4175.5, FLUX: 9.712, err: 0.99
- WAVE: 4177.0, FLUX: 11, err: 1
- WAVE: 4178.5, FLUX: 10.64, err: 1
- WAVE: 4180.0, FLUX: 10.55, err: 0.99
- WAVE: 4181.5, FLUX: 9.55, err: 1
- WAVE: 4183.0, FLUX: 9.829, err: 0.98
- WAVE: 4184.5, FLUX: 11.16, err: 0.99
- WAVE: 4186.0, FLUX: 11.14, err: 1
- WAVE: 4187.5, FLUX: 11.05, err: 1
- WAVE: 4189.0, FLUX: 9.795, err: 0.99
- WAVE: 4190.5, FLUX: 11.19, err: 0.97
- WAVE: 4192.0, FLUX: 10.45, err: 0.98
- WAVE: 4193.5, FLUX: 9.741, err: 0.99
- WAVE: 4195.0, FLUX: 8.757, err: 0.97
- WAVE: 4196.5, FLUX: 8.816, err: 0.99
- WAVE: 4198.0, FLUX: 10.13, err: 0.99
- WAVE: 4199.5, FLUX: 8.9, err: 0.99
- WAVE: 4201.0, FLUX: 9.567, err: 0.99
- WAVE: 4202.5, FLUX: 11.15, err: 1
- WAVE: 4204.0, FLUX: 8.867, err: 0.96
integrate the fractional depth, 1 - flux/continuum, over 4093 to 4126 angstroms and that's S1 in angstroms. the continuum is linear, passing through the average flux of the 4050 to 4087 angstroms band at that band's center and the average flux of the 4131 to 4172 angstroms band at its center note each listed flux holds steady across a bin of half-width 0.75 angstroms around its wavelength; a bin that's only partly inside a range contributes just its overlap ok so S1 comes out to 4.7 angstroms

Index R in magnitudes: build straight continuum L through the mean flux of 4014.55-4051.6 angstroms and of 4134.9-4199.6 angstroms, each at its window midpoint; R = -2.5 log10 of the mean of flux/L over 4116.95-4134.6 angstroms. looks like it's 0.07 mag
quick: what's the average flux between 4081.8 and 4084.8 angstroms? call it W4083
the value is 9.46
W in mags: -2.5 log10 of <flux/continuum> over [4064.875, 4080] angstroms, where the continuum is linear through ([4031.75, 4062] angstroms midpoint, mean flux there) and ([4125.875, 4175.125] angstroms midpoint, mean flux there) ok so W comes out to 0.15 mag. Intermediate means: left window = 10.2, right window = 10.2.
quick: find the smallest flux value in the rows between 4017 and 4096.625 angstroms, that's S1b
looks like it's 6.489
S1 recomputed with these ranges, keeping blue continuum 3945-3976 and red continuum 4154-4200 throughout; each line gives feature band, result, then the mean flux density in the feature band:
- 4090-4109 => 1.8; 8.07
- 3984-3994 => -3.4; 9.54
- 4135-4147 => -1.3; 10.6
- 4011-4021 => -3.2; 9.99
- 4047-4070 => -4.8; 9.95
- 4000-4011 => -3.6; 9.84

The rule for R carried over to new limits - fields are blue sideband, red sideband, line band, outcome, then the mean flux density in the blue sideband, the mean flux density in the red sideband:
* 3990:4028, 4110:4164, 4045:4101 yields 0.09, 10.2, 10.1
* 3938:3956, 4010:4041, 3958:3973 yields 0.43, 7.47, 10.5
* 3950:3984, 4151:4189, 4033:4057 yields -0.24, 6.9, 10.3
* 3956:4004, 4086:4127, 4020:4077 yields -0.18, 8.03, 8.93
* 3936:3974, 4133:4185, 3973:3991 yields -0.20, 6.64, 10.4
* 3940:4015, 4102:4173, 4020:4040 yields -0.23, 8.21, 9.87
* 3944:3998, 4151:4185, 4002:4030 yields -0.24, 7.76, 10.3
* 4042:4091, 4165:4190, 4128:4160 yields -0.02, 9.73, 10.2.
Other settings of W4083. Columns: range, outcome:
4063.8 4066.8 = 9.19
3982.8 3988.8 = 9.05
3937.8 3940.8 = 6.58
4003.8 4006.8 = 10.1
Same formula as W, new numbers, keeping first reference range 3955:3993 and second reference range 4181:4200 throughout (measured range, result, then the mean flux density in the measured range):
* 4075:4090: -0.12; 9.75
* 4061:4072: -0.10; 9.4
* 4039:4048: -0.21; 9.98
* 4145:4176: -0.07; 10.3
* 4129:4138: -0.09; 10.1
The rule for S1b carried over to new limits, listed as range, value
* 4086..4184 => 6.011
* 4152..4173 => 8.512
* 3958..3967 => 3.891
